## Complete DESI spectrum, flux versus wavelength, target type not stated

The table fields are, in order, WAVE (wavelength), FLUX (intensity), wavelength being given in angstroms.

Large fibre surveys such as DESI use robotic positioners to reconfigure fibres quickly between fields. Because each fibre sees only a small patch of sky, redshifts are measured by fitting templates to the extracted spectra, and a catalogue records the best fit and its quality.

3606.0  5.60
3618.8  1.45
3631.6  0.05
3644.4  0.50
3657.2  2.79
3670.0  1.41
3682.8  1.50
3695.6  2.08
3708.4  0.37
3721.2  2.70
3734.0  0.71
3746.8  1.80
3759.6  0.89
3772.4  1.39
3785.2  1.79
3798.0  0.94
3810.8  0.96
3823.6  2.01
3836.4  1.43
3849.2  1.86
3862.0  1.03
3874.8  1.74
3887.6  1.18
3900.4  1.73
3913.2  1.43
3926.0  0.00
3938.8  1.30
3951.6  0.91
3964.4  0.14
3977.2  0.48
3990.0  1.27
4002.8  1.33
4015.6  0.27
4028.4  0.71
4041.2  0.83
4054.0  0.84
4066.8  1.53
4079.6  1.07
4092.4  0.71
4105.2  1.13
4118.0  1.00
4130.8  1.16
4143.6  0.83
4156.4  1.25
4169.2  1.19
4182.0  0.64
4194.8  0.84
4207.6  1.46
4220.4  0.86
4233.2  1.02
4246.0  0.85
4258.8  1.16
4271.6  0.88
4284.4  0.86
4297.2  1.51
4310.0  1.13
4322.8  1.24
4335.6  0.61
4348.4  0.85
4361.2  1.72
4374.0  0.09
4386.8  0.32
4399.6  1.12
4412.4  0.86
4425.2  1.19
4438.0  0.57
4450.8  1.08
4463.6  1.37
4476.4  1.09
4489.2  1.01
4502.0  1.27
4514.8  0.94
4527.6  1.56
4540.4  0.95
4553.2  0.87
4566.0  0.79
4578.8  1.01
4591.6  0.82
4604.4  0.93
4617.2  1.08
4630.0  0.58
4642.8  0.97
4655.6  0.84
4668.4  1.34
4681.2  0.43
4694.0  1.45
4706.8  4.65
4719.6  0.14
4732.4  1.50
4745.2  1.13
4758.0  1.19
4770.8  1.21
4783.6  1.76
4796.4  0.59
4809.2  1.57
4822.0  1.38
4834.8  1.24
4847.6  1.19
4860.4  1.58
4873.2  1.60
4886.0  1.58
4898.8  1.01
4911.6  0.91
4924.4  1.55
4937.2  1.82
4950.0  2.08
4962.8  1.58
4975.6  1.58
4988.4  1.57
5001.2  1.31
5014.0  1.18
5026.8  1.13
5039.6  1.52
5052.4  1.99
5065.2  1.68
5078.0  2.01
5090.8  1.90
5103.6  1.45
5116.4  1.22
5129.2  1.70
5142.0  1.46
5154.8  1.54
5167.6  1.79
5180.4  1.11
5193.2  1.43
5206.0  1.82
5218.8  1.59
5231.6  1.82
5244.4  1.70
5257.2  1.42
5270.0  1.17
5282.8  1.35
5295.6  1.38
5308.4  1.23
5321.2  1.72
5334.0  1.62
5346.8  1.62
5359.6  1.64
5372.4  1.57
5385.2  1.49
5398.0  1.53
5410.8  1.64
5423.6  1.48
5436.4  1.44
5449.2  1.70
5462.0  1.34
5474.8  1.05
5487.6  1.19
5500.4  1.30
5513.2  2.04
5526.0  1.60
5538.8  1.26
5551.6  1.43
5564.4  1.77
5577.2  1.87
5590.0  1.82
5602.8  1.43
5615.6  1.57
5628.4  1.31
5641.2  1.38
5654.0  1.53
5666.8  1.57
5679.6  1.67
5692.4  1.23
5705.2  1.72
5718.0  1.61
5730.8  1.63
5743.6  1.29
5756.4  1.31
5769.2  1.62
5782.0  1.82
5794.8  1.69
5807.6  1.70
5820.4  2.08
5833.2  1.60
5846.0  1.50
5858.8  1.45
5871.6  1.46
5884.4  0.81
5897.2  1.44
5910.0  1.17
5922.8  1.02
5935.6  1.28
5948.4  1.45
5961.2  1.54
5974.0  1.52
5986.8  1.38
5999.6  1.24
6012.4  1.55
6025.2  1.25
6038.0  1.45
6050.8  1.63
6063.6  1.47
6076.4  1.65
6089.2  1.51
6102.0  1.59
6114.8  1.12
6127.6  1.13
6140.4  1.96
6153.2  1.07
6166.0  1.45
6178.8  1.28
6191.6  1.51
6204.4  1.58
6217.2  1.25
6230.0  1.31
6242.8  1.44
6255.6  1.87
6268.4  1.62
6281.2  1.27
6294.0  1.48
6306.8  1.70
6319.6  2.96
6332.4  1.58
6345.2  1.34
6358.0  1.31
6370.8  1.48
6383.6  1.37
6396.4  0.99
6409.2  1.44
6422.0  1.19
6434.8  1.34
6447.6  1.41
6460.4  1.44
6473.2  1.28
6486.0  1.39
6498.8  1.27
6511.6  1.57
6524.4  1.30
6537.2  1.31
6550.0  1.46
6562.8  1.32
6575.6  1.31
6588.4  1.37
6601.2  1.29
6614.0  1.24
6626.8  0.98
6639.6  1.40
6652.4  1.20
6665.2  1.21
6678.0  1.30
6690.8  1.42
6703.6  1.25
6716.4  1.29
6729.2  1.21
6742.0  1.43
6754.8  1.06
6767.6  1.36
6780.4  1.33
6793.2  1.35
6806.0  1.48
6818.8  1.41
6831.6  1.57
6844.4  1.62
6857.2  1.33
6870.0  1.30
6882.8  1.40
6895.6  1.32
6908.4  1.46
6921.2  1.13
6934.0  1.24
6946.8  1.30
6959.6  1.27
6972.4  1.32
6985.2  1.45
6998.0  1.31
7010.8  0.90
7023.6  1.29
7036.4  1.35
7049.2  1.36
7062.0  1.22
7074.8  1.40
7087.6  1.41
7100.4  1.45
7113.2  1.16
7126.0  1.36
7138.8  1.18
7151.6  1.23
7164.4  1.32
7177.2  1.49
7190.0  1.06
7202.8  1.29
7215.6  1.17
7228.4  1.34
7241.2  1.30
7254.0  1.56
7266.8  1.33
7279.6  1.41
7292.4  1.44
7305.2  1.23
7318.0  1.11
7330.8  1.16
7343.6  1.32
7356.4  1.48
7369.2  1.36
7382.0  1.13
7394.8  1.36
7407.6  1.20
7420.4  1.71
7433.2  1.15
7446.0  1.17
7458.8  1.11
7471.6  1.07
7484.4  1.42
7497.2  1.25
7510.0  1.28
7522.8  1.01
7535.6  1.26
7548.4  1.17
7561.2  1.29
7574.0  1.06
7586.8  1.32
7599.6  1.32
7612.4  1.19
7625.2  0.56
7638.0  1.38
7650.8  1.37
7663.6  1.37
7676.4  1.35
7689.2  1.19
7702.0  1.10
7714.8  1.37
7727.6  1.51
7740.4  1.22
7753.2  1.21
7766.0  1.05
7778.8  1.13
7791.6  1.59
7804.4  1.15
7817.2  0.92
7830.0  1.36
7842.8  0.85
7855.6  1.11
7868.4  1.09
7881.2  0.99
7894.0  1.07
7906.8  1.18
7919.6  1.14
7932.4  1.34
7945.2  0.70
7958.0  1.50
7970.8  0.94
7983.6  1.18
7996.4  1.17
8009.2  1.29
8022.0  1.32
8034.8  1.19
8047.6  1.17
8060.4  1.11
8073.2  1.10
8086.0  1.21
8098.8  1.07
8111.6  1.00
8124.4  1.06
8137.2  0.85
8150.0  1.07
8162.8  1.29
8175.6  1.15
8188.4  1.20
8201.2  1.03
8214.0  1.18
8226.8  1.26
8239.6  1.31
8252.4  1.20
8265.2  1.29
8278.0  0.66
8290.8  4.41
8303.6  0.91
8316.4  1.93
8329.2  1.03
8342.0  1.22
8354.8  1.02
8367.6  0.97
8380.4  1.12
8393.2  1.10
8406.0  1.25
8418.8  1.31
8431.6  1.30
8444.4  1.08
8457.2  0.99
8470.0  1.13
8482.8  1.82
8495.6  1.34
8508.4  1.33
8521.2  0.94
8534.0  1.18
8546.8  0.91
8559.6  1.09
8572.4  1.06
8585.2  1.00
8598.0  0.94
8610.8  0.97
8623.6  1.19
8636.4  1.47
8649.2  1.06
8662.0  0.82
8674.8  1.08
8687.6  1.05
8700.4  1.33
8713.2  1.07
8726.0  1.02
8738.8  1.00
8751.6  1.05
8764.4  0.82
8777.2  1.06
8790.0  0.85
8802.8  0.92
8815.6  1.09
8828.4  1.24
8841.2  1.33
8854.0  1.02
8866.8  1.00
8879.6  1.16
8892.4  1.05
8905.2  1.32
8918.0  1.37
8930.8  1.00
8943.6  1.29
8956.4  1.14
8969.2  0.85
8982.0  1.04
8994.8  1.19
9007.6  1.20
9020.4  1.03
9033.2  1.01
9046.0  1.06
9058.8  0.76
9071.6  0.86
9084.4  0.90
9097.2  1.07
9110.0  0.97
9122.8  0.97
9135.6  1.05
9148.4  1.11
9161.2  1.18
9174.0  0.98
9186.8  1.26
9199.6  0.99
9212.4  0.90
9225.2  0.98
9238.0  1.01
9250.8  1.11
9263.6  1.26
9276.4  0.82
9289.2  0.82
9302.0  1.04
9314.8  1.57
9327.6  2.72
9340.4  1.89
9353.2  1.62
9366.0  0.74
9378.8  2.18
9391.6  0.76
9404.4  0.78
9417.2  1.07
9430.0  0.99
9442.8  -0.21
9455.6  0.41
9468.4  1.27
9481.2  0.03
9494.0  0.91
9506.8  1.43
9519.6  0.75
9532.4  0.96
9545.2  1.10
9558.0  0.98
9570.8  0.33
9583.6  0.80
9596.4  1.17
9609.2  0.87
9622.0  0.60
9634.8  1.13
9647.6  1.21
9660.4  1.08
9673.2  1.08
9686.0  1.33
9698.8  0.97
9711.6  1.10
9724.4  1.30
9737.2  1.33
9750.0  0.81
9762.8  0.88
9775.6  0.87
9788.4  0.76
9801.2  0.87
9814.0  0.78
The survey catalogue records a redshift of 0.263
